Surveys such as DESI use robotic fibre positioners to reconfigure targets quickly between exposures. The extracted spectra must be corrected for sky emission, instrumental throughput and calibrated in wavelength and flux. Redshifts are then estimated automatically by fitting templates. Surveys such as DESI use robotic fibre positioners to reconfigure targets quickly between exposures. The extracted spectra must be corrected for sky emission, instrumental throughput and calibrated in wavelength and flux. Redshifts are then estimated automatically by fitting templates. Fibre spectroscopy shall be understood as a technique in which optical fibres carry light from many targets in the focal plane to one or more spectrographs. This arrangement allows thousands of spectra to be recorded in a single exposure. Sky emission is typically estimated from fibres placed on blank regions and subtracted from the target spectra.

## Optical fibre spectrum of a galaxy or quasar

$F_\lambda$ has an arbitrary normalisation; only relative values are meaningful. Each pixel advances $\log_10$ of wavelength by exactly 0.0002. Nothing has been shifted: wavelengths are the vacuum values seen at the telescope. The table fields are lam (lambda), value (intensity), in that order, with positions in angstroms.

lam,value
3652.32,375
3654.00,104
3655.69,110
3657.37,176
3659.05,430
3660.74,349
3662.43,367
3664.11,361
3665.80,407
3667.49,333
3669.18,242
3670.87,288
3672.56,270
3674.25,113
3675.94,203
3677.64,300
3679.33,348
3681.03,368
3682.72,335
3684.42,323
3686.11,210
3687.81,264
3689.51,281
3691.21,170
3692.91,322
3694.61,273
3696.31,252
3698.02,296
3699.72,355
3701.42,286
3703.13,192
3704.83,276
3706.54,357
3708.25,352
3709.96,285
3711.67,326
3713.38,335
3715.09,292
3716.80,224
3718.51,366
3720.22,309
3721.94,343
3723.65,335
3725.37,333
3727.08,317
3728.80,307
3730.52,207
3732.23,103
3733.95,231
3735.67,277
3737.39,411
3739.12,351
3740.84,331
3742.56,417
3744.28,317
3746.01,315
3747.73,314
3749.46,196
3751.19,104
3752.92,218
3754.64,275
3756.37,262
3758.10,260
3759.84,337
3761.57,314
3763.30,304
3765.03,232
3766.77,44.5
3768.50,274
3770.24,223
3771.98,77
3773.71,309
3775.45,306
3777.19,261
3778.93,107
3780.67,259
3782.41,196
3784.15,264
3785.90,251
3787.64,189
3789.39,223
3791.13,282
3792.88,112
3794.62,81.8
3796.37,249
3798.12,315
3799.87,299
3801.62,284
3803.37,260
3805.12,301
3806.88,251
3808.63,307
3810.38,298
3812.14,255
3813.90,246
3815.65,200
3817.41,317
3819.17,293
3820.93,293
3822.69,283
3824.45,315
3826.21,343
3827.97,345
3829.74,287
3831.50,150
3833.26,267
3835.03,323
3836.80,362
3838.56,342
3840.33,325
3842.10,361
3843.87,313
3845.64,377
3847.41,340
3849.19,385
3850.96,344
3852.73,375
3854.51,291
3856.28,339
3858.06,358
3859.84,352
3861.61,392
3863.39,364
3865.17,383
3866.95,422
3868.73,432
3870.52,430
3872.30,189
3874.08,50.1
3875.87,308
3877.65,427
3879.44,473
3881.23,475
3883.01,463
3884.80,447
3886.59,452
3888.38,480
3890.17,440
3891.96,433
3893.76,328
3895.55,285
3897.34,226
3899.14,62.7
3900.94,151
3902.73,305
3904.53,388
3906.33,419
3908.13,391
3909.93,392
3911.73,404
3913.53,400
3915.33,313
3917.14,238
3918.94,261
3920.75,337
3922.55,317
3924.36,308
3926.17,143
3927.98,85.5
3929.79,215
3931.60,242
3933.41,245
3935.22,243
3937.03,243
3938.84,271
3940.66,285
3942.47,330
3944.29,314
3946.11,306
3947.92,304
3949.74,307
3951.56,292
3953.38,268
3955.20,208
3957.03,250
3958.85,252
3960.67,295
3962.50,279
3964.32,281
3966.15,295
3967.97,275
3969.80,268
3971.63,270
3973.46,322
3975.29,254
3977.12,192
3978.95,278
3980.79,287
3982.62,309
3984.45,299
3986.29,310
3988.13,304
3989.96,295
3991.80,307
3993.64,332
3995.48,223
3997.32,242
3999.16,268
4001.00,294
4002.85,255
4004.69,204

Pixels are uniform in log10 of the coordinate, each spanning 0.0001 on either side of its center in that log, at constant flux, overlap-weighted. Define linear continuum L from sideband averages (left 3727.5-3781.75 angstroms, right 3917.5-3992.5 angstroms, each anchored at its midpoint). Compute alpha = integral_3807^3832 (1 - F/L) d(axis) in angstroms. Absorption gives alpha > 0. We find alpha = -2.0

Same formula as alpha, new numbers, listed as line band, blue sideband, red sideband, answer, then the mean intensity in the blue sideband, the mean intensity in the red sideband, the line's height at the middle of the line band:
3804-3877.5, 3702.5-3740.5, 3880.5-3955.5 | -2.5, 298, 310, 305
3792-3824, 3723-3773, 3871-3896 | 5.7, 265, 378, 315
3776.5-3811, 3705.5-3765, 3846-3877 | 8.4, 294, 340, 315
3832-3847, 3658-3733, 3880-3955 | -1.1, 295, 312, 306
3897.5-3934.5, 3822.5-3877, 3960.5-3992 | 3.1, 328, 284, 305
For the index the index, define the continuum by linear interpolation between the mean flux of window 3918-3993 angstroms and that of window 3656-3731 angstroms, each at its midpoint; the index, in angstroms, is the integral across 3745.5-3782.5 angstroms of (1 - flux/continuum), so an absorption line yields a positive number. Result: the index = 6.9 angstroms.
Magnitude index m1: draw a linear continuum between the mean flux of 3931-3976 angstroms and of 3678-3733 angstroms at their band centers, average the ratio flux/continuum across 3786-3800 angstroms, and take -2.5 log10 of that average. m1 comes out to 0.31 mag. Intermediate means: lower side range 292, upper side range 276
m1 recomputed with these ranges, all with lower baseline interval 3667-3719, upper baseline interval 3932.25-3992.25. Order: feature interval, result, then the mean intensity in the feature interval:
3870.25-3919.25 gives -0.22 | 344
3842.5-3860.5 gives -0.23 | 348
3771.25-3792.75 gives 0.25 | 224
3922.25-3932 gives 0.31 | 211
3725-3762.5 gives 0.01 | 281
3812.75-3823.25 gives 0.04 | 271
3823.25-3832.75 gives -0.02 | 287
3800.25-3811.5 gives 0.00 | 284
